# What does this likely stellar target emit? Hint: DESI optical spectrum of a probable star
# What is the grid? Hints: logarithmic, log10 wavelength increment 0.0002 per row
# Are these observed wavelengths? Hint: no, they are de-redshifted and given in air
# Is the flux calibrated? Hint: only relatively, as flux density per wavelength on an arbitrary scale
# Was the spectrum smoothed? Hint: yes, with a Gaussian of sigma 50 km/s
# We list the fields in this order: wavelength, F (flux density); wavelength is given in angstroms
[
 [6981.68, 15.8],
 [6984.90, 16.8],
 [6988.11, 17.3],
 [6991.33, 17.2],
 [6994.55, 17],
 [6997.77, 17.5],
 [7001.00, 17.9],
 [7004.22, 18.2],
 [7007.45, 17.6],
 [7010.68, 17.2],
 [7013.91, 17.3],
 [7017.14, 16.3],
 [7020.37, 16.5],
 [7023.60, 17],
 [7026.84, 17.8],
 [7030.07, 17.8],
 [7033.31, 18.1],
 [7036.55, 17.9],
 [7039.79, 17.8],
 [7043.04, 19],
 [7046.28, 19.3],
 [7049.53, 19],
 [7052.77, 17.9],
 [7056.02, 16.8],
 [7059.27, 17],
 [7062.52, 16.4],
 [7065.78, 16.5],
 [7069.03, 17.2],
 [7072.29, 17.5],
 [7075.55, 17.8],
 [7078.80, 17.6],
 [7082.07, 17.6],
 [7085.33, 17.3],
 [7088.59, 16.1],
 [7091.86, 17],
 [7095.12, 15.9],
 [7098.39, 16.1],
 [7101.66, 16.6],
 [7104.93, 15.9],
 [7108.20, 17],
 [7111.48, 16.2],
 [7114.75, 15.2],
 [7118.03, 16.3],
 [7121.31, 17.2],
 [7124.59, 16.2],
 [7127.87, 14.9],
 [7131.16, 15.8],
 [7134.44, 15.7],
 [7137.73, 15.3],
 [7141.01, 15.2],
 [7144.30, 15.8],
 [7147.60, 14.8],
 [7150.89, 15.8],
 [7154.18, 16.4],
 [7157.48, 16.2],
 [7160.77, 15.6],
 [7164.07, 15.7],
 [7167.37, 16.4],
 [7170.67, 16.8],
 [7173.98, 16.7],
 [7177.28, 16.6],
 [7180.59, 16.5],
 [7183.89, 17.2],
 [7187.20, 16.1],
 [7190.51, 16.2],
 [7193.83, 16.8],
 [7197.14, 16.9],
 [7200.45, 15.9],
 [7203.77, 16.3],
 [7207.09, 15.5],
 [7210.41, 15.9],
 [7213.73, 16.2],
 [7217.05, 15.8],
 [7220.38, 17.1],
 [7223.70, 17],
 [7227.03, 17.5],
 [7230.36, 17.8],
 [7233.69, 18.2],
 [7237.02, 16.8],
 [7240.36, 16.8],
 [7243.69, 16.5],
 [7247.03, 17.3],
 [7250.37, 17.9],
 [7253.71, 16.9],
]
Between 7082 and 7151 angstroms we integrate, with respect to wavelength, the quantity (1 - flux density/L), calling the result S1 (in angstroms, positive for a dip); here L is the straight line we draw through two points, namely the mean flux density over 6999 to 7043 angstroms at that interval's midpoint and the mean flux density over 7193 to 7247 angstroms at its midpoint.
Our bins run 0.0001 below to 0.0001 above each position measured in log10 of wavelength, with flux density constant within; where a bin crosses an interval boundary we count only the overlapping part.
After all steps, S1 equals 4.4 angstroms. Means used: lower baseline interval 17.5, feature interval 16.1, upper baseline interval 16.7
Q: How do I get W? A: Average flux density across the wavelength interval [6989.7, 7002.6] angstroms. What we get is 17.4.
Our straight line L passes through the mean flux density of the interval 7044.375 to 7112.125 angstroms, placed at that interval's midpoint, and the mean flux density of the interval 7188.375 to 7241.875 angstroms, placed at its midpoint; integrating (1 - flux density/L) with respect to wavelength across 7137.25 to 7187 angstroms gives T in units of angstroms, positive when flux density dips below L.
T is 2.2 angstroms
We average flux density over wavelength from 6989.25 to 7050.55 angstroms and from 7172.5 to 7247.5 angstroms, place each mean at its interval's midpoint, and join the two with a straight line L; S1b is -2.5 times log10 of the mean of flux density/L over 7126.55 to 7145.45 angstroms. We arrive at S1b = 0.11 mag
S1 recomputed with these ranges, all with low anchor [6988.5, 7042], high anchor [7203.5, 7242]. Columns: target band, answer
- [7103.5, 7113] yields 0.42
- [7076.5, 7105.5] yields 0.79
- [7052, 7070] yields 0.40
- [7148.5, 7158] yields 0.54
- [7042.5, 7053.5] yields -0.96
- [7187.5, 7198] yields 0.19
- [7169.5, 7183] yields 0.19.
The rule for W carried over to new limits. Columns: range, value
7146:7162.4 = 15.8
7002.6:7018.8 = 17.3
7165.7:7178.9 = 16.6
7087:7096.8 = 16.3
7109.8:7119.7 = 15.9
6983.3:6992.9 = 17.1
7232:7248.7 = 17.1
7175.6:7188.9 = 16.6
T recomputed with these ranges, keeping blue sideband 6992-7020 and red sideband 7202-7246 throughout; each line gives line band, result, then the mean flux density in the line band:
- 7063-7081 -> -0.1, 17.3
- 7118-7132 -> 0.8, 16.1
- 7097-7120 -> 1.1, 16.2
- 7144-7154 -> 0.8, 15.6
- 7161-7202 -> 0.9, 16.5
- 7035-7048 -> -1.0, 18.5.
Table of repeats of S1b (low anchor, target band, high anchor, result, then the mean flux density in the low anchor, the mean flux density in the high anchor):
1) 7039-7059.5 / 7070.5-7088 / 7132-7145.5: -0.01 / 18.2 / 15.5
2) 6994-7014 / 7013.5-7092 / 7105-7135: -0.03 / 17.6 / 16.1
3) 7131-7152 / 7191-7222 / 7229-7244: 0.03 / 15.5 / 17.3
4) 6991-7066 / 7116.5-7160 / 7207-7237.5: 0.09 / 17.6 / 16.8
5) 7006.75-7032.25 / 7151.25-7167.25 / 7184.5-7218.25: 0.03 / 17.2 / 16.2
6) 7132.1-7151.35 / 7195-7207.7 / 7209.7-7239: 0.02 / 15.4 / 17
